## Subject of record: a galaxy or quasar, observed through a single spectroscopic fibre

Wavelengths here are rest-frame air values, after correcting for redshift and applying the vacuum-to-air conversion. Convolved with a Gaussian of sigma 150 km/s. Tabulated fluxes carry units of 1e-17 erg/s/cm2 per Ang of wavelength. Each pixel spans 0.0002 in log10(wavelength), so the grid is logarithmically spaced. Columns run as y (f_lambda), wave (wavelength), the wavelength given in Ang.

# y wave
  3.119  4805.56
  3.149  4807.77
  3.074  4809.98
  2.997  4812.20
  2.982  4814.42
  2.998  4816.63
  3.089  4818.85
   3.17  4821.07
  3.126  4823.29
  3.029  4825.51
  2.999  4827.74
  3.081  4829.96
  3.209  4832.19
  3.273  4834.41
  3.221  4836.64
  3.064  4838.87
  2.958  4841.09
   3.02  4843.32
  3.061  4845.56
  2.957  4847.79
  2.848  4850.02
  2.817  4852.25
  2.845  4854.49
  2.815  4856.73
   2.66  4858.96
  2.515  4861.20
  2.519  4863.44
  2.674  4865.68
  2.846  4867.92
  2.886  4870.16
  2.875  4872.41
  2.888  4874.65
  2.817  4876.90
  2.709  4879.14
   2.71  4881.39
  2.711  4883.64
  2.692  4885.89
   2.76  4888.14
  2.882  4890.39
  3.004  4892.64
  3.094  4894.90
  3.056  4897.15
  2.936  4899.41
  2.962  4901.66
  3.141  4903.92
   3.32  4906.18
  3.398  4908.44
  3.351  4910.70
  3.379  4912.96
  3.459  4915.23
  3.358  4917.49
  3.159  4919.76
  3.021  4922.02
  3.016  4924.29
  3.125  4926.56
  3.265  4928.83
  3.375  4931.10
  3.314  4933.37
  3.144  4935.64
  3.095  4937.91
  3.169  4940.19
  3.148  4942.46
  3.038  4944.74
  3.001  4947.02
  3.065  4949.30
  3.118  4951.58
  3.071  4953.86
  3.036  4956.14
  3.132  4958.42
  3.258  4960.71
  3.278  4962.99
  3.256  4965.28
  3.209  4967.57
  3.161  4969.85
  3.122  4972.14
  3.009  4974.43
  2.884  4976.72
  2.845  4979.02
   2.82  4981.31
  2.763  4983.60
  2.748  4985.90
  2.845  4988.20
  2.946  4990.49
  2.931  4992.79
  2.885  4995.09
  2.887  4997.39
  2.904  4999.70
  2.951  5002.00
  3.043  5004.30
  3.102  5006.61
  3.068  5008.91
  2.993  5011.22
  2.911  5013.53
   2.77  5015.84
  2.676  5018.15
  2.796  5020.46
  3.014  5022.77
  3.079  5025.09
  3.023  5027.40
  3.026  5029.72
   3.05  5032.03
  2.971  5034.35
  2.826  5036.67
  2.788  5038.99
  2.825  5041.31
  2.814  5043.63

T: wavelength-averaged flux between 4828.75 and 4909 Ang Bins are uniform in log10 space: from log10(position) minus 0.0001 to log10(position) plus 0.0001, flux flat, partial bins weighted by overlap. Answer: 2.92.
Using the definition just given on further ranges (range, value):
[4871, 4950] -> 3.07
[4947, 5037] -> 2.99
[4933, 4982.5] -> 3.1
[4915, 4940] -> 3.2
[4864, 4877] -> 2.82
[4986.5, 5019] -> 2.92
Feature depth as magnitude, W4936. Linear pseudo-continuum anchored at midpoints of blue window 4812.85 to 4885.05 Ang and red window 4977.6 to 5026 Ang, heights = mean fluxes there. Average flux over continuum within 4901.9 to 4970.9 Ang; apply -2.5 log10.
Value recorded -0.10 mag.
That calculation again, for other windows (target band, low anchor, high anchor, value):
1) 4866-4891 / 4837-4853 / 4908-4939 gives 0.11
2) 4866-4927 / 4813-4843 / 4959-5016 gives 0.01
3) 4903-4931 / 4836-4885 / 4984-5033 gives -0.14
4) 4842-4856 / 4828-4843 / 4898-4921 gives 0.08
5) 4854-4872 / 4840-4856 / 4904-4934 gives 0.10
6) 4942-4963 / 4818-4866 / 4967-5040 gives -0.06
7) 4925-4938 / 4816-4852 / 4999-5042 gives -0.08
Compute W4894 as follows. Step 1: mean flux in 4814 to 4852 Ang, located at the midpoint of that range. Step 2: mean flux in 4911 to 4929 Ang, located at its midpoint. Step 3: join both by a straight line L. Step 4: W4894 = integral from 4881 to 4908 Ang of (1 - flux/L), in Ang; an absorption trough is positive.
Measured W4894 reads 1.87 Ang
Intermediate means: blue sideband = 3.06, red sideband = 3.23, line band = 2.96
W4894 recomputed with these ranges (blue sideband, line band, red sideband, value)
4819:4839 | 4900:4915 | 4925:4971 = -0.5 Ang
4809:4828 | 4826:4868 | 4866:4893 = 0.3 Ang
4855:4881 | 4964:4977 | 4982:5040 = -1.1 Ang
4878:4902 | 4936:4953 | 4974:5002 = -1.3 Ang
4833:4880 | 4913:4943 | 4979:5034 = -3.3 Ang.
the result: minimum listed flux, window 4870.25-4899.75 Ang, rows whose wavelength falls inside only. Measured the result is 2.692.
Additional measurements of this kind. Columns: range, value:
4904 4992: 2.748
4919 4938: 3.016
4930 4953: 3.001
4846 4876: 2.515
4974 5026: 2.676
